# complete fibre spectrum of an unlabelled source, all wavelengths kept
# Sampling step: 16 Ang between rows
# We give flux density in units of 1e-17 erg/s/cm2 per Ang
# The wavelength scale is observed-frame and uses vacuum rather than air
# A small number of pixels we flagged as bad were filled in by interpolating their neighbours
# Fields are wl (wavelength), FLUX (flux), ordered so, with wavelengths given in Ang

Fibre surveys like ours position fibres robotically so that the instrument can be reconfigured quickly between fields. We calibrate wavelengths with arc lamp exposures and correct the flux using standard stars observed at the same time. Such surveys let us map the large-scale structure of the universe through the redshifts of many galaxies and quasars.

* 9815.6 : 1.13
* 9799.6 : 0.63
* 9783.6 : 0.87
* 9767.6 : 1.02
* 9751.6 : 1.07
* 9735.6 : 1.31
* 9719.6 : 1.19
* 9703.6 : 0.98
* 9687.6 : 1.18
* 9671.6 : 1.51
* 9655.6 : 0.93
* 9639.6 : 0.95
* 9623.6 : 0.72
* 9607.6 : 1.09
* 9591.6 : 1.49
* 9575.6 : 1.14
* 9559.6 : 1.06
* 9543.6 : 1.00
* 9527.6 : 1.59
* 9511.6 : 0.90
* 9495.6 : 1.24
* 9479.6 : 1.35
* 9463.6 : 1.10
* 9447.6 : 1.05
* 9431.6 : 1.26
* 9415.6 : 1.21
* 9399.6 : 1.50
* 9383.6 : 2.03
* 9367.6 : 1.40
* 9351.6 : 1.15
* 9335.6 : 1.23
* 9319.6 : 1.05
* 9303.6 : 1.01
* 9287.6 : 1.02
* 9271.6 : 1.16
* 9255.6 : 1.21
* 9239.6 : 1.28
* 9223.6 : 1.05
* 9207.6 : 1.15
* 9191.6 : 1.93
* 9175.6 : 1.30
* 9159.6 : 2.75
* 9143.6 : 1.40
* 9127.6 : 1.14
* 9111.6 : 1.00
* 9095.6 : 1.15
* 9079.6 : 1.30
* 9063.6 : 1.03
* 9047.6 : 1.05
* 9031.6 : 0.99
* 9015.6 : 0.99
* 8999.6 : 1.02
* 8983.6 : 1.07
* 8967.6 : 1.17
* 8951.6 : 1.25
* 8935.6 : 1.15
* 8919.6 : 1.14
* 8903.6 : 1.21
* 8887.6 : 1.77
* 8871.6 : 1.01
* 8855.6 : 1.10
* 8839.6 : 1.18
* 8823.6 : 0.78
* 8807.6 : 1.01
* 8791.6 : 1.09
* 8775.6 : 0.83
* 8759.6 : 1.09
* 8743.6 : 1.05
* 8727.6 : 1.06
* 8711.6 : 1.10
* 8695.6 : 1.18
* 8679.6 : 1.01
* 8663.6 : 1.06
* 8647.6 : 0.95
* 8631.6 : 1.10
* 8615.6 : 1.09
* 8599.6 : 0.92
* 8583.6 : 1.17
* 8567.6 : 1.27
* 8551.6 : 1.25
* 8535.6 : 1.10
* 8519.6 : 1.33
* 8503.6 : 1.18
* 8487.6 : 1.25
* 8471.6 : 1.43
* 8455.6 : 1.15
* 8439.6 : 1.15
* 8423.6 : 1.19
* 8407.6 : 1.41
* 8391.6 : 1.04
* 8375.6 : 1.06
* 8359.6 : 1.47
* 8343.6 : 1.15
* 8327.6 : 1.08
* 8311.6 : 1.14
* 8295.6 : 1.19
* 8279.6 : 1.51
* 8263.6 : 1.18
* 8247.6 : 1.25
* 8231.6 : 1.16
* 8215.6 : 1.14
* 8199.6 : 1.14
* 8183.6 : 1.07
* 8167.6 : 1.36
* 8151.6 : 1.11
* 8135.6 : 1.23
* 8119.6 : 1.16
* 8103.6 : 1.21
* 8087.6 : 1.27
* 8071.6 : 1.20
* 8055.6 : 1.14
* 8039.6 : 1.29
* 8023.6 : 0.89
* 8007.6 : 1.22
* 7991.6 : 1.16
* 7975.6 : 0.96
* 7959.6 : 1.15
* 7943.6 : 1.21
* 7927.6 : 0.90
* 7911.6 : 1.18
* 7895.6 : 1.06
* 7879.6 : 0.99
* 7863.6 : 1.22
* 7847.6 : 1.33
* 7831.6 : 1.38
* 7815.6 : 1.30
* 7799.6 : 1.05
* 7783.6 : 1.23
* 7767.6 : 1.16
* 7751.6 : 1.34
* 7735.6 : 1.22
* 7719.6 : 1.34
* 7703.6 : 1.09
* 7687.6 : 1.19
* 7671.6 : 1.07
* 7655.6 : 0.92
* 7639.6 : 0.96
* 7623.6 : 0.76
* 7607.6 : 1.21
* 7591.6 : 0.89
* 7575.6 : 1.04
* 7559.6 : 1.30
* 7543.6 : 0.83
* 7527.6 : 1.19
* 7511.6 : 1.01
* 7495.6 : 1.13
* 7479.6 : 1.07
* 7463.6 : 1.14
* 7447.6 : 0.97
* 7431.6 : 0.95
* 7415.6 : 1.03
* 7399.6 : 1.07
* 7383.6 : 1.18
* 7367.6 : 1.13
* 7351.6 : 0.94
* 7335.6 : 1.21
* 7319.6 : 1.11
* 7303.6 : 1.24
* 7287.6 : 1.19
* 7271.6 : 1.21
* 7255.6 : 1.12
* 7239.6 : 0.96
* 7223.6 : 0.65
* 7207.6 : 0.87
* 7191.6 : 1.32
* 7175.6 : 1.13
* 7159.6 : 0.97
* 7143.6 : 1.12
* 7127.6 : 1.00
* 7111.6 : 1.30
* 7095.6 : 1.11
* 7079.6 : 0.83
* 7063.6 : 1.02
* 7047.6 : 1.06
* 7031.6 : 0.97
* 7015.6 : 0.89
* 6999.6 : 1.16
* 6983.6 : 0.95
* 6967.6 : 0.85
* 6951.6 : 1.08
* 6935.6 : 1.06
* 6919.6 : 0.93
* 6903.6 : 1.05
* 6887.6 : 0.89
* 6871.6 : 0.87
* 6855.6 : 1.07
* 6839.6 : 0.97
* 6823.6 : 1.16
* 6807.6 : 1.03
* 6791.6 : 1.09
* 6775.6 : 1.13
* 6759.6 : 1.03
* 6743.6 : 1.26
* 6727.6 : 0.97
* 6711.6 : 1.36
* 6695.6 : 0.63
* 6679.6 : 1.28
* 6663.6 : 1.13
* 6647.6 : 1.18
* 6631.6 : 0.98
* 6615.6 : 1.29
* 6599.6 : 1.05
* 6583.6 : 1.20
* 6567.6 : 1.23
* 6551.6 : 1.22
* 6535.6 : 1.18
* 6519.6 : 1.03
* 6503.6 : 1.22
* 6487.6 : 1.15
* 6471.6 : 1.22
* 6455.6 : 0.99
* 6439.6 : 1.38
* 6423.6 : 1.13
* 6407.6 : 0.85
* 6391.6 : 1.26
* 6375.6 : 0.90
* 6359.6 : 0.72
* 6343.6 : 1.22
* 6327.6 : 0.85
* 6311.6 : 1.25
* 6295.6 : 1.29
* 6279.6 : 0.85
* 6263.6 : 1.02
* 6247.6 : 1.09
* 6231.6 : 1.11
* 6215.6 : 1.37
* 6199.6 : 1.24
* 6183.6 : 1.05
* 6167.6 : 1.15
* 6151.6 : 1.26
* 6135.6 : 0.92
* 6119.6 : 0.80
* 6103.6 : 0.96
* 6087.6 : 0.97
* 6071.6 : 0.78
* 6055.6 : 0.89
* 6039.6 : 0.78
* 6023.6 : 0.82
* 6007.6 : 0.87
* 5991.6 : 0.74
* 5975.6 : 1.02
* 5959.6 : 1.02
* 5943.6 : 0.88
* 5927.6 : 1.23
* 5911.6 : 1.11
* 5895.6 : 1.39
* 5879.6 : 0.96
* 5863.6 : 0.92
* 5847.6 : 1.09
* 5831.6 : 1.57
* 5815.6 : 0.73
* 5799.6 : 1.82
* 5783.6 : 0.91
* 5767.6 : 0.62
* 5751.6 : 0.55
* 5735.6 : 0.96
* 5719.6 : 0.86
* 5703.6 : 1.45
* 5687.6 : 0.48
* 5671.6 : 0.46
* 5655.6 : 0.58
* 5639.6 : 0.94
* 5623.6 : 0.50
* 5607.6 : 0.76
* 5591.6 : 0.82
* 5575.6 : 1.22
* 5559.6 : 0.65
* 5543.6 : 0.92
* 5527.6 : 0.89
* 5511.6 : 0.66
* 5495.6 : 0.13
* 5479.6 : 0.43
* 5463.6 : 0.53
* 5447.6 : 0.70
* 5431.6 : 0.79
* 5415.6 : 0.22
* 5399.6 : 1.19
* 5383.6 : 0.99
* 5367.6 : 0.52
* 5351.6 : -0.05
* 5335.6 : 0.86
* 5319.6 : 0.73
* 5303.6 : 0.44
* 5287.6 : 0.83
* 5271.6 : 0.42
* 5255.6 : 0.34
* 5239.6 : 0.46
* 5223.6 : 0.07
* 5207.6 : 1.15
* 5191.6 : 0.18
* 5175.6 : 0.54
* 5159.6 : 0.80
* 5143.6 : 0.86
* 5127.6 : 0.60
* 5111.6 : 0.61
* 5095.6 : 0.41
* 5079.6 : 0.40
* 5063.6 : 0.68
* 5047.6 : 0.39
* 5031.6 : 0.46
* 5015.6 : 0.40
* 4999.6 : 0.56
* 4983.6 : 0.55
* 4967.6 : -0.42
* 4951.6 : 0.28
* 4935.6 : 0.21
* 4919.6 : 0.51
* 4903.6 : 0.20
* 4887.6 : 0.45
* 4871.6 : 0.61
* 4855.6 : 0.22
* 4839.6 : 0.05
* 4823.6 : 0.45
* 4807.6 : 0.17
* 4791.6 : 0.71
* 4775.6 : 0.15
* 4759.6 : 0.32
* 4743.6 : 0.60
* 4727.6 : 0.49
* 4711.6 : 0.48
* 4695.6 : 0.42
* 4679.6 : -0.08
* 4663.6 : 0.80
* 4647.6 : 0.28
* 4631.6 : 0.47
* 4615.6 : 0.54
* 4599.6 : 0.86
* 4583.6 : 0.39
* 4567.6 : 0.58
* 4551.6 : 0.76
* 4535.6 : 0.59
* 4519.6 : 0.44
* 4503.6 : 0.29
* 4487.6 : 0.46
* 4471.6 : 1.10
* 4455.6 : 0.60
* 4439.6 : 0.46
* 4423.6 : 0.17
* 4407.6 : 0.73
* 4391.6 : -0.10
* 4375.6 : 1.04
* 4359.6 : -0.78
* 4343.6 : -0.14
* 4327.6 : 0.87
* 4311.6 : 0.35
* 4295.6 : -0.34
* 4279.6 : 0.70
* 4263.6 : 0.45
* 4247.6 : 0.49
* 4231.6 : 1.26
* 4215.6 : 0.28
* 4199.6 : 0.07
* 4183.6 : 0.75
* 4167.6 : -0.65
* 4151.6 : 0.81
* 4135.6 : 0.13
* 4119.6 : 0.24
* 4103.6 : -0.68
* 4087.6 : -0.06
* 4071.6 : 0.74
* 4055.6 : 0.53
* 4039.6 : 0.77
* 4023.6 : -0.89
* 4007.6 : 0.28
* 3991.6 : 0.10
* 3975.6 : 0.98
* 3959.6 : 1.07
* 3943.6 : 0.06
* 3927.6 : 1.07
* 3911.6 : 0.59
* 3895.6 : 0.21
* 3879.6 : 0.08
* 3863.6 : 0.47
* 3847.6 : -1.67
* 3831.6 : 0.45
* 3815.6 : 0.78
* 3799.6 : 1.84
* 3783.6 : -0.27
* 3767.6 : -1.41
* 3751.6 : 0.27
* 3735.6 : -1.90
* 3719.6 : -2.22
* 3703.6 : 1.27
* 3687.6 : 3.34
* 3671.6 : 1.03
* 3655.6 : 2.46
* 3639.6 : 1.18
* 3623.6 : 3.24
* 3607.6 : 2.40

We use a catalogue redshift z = 0.396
